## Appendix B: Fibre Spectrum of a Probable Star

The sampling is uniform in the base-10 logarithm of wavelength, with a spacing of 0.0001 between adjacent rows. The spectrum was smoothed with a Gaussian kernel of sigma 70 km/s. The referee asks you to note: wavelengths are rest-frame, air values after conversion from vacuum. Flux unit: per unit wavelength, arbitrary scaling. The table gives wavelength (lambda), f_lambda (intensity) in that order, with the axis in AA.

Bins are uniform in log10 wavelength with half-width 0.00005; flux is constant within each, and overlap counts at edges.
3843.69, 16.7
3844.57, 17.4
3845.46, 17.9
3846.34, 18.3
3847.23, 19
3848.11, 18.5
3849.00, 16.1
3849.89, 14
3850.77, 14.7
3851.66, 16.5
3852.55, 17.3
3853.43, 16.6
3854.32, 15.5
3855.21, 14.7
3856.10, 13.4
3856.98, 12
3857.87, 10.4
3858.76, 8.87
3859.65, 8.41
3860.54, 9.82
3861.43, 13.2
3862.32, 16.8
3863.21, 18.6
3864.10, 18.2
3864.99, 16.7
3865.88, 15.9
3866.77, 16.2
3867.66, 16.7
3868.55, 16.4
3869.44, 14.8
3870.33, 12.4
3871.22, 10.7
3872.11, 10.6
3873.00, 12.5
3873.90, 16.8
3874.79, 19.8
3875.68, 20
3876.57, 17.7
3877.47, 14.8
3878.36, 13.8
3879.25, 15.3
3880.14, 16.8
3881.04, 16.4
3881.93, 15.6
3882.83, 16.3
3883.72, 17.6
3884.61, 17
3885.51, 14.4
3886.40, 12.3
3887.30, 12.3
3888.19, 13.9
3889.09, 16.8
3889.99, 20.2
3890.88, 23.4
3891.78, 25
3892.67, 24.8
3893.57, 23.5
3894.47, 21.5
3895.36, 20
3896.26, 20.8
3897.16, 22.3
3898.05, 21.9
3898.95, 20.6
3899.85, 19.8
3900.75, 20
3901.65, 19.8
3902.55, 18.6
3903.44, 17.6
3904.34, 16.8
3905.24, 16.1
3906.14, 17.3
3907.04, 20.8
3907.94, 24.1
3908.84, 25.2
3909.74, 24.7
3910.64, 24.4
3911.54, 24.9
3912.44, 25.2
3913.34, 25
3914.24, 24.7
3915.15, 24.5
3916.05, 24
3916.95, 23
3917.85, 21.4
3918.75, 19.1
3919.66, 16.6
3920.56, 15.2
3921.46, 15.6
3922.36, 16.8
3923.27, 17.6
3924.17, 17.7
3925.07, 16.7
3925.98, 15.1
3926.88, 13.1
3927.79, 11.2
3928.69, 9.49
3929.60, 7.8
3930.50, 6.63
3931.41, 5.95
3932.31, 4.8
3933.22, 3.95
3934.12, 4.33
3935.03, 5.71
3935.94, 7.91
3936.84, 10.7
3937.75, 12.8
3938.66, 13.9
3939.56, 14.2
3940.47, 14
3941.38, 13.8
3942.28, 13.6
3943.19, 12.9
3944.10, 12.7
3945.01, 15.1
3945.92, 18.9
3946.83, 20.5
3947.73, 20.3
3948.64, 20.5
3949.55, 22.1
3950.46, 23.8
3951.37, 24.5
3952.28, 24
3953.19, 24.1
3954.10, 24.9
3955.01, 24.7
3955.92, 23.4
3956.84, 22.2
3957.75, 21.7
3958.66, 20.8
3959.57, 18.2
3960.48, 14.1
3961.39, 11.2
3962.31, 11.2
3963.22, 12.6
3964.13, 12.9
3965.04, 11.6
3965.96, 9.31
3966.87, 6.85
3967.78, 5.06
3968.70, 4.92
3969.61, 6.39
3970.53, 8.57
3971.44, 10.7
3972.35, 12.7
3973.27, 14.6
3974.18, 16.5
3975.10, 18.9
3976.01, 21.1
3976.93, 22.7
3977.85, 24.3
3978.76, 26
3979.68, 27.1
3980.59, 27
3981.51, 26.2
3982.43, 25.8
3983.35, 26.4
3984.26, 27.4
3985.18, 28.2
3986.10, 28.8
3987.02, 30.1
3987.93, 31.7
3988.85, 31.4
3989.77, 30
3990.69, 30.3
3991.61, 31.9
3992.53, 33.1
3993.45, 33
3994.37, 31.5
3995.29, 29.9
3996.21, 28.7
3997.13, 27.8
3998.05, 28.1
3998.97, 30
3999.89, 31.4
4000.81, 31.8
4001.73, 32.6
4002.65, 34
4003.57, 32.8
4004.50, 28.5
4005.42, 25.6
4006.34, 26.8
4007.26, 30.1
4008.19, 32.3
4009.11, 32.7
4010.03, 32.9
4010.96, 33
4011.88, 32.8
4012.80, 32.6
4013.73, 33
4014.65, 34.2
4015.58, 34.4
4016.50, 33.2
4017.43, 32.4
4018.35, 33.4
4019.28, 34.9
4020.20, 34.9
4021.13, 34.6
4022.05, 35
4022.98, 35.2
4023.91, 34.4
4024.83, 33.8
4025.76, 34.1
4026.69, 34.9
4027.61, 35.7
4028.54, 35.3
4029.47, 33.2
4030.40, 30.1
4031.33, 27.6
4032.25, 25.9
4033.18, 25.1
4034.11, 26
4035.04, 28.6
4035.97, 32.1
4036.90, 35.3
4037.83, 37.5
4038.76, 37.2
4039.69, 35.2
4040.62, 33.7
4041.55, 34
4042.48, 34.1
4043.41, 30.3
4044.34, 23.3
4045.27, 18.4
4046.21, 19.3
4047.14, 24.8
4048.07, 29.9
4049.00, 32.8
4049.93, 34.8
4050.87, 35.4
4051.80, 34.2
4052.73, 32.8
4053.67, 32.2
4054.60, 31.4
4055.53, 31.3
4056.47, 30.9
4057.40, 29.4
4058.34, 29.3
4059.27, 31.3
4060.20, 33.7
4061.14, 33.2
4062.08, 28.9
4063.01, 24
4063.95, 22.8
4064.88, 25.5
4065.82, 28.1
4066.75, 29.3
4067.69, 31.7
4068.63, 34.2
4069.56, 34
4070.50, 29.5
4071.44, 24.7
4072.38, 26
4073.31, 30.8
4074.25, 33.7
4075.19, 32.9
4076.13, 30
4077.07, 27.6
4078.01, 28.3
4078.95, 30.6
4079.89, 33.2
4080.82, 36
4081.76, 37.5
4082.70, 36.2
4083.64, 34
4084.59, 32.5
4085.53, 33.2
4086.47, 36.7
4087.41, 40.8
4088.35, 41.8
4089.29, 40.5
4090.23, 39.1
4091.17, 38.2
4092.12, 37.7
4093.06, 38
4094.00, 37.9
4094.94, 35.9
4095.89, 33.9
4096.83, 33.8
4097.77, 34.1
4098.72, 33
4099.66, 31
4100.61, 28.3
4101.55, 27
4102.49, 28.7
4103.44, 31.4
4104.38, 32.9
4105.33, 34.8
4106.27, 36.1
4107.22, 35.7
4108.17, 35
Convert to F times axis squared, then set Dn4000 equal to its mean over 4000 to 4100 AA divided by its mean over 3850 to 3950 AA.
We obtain 2.11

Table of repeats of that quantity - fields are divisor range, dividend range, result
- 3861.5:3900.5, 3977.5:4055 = 1.91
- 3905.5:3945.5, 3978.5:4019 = 2.01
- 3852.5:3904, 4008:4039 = 2.12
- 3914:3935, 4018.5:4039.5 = 2.43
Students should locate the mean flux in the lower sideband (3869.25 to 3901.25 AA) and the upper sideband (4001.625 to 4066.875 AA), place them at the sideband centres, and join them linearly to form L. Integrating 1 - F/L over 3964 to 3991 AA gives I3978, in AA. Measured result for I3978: 6.4 AA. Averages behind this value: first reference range 17.6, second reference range 31.3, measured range 20.2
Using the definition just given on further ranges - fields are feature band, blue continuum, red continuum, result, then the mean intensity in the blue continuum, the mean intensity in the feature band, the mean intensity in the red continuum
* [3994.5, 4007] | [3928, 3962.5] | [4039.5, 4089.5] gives -3.95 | 15.3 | 29.9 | 31.2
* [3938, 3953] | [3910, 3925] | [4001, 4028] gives 4.07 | 20.9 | 17.9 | 32.9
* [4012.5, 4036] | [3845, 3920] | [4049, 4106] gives -3.31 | 17.8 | 32.5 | 32.5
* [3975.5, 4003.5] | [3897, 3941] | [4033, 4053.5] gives -4.84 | 16.7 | 29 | 30.8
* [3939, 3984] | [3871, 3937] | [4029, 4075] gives 9.12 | 17.1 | 17.7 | 30.2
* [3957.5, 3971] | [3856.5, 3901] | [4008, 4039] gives 7.52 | 16.6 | 11.5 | 32.9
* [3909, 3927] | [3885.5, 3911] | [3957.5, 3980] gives -1.81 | 20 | 20.5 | 14.7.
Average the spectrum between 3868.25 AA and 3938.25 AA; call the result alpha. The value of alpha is 16.9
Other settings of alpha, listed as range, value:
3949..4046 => 26.7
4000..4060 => 31.7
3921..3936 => 10.7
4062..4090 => 32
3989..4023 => 31.8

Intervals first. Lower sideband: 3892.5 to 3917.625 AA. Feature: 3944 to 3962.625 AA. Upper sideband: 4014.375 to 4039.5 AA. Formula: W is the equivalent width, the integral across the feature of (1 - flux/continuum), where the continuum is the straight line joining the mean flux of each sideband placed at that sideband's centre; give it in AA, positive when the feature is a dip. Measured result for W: 4.3 AA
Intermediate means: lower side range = 21.8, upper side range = 32.9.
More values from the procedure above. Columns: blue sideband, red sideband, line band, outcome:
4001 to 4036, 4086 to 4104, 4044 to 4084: 4.38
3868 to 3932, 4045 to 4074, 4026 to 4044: -2.82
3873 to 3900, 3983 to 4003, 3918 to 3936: 8.60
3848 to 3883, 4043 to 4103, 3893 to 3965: 8.09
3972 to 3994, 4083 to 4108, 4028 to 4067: 1.12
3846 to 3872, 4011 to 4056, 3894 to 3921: -2.28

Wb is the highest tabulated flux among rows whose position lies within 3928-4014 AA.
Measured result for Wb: 34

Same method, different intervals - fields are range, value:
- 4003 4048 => 37.5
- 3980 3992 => 31.9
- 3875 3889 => 20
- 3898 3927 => 25.2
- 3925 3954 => 24.5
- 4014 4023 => 35.2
